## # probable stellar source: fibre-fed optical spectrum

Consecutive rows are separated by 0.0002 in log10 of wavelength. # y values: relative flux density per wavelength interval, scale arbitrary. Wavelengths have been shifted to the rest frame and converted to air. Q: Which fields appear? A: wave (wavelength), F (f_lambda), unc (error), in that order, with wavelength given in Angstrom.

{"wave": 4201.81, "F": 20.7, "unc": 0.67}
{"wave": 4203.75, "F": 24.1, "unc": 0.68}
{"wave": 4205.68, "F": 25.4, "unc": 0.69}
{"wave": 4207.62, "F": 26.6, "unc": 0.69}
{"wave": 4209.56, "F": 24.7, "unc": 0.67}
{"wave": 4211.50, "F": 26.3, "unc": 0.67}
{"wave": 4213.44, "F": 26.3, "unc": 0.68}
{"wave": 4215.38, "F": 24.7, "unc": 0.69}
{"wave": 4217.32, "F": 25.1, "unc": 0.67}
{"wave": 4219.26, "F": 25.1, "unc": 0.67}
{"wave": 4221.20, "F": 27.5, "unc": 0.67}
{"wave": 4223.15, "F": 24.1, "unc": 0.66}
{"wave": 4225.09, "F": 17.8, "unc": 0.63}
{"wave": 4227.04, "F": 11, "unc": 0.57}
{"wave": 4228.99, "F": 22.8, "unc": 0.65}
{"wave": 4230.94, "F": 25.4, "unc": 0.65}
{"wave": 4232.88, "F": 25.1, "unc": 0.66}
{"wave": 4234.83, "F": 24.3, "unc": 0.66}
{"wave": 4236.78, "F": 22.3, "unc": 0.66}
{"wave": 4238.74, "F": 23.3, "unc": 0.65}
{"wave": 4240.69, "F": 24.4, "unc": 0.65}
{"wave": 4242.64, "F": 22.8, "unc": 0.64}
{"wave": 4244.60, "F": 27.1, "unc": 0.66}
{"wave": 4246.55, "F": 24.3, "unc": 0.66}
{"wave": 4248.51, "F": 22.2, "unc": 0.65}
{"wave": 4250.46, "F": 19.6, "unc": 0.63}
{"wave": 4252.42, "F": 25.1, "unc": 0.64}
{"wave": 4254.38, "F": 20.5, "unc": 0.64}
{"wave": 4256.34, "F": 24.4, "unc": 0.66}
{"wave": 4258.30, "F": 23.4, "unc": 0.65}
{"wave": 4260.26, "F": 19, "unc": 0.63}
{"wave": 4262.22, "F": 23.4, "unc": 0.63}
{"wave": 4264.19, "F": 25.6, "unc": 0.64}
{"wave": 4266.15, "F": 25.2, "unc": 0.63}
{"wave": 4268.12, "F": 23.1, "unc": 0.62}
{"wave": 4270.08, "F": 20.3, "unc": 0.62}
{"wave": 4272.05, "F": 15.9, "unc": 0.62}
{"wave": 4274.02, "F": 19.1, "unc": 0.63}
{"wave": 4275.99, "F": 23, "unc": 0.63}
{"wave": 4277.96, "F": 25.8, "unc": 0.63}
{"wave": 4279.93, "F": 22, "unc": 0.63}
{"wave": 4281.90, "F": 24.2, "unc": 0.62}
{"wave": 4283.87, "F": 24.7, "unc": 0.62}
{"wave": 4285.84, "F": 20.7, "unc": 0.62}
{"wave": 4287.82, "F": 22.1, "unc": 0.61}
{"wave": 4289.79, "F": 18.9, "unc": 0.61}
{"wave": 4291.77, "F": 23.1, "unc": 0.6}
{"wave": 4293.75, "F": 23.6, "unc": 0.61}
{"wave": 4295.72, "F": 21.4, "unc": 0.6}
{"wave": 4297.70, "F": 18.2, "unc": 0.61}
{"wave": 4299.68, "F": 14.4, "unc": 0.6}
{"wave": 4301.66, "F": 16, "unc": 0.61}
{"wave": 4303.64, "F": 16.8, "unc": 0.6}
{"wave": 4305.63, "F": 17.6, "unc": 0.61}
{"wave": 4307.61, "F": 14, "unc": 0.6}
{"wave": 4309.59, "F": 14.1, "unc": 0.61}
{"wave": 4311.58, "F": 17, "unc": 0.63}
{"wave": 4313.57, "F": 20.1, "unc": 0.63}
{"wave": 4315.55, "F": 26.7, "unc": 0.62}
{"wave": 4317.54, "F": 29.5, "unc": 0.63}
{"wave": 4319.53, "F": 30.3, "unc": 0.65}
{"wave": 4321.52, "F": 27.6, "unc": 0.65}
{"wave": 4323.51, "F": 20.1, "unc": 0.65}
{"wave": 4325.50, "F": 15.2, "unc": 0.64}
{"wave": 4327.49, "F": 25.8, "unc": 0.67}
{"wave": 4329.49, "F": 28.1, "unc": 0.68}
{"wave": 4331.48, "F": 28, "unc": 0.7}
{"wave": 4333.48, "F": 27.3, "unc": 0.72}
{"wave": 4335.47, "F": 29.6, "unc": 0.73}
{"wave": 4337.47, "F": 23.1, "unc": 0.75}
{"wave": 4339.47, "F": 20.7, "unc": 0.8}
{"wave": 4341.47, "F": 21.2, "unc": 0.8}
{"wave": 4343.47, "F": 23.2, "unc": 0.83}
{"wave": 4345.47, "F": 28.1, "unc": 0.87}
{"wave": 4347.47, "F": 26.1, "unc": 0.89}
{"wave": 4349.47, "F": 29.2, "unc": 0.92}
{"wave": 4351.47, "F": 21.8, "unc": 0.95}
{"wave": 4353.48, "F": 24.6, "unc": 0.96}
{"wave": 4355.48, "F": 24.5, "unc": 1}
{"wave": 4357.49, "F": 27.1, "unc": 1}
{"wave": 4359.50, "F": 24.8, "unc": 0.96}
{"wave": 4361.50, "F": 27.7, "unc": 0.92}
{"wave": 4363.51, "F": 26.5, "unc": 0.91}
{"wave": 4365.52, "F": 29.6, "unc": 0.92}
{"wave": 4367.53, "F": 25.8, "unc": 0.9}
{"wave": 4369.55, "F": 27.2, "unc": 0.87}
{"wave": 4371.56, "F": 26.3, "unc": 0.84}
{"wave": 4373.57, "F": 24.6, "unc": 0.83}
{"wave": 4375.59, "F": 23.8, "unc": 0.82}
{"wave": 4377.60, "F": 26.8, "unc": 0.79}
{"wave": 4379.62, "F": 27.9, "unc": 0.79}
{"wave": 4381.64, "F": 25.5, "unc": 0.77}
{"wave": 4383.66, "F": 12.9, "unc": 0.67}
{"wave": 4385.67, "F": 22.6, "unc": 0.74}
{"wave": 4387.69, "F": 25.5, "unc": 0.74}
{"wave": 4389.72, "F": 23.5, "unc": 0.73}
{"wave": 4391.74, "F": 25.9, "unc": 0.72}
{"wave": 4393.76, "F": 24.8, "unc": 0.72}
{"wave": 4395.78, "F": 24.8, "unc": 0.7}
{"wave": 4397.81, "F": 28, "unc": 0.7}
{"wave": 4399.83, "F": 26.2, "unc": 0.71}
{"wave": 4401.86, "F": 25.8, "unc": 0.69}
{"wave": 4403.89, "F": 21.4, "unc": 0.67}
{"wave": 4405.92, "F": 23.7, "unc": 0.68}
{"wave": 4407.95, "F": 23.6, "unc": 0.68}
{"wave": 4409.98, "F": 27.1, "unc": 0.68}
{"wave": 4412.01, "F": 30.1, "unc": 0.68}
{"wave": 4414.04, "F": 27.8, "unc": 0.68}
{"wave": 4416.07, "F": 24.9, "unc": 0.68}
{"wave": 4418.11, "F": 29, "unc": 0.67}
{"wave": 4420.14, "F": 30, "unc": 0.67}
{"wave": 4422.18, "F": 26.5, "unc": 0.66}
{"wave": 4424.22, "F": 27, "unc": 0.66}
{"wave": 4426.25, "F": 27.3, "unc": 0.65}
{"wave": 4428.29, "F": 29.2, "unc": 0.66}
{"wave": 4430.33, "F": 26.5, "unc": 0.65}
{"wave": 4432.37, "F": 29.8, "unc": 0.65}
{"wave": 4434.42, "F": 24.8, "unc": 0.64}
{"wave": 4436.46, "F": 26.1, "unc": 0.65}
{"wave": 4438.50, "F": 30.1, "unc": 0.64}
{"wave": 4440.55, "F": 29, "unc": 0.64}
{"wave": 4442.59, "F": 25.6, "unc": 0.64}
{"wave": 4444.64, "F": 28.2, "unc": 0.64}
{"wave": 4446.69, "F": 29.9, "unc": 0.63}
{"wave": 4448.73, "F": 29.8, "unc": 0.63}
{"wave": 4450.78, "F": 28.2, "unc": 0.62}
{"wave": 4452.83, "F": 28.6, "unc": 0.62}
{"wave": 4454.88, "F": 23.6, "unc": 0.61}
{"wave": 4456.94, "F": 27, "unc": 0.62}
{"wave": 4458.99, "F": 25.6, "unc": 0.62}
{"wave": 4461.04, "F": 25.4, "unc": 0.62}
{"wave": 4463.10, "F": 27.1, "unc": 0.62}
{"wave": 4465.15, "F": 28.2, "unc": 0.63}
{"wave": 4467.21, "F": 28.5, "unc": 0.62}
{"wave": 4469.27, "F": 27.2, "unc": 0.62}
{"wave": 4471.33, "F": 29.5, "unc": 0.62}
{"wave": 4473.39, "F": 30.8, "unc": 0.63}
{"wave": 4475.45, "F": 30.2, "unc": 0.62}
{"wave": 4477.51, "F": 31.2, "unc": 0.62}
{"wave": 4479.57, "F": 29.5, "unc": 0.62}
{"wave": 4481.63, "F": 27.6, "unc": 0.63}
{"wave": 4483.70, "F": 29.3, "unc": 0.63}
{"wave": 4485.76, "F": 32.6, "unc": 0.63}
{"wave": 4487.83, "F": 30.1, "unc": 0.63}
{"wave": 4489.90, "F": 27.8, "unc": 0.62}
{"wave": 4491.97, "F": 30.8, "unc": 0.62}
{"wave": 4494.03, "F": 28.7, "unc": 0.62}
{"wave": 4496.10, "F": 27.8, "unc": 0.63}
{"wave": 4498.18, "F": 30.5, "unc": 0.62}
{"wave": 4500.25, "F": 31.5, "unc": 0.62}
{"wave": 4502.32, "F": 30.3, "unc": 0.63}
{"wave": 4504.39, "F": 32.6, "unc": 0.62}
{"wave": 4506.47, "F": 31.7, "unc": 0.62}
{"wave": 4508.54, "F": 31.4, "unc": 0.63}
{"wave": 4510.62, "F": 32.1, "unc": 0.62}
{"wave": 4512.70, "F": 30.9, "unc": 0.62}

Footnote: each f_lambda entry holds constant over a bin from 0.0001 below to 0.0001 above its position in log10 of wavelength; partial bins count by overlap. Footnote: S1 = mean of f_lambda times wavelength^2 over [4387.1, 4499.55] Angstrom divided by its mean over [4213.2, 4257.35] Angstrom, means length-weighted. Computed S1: 1.31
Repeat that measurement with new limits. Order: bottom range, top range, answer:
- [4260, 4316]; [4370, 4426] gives 1.31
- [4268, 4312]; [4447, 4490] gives 1.56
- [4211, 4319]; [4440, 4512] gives 1.46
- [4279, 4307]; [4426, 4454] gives 1.49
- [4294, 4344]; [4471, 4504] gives 1.48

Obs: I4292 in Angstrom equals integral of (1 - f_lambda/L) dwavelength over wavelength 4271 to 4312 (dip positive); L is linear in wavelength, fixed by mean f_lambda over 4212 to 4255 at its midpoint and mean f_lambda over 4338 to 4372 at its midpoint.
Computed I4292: 7.8 Angstrom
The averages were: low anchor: 23.3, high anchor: 25.5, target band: 19.7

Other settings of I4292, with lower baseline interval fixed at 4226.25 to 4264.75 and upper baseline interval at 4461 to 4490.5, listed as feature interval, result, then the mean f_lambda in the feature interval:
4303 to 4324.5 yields 3.0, 21.3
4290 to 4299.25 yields 1.2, 20.9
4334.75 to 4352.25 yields 0.5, 24.7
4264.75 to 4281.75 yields 1.1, 22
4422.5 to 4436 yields 0.3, 27.3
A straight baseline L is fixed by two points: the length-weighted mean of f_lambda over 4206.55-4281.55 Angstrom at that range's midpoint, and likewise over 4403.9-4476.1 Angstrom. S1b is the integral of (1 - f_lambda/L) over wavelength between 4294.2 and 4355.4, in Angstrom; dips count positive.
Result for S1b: 5.9 Angstrom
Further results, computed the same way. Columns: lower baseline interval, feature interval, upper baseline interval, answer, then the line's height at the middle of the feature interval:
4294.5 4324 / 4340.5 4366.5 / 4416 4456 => -3.2 Angstrom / 22.9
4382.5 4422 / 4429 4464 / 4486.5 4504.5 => 0.0 Angstrom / 27.4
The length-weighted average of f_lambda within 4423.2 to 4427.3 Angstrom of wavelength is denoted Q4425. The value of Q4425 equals 27.2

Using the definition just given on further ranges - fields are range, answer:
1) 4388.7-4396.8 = 24.7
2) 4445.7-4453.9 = 29.1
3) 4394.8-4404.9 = 25.2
